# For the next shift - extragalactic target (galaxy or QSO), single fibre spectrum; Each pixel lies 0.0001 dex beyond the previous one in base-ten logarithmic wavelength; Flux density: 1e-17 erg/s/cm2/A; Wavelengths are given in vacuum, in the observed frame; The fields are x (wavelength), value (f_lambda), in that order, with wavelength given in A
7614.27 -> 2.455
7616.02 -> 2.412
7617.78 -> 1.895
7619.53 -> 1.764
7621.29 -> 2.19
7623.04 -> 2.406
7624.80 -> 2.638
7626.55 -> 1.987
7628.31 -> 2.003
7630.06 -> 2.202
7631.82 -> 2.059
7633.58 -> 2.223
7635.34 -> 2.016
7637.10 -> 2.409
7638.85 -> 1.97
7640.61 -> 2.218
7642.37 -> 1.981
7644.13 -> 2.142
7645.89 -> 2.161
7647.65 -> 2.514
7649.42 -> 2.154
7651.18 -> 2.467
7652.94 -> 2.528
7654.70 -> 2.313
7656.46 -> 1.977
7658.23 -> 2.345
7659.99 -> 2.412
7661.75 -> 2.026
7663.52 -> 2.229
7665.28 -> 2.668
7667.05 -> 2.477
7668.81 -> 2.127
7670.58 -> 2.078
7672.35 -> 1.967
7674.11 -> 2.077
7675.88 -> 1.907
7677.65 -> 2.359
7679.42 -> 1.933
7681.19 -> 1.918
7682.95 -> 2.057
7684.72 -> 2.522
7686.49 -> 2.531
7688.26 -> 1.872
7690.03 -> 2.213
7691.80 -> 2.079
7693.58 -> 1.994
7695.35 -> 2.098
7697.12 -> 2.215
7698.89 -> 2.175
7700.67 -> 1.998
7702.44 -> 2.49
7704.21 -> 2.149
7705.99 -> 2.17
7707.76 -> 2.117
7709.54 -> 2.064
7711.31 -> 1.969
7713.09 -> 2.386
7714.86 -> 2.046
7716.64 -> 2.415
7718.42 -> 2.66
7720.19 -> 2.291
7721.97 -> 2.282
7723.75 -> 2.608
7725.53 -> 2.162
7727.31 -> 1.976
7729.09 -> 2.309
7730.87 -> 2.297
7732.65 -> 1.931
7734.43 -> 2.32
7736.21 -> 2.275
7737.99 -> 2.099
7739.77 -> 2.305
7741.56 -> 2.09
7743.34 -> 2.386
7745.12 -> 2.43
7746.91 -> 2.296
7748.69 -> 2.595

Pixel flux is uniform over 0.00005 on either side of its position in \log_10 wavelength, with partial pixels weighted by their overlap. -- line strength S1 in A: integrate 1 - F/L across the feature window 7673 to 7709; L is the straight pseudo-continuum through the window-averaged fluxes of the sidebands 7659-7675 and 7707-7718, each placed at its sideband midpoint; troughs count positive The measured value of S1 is 1.1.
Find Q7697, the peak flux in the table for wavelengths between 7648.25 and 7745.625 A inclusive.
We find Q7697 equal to 2.668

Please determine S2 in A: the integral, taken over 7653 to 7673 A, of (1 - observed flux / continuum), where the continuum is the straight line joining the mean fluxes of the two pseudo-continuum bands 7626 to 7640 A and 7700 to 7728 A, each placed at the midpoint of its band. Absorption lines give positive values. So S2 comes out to -0.9 A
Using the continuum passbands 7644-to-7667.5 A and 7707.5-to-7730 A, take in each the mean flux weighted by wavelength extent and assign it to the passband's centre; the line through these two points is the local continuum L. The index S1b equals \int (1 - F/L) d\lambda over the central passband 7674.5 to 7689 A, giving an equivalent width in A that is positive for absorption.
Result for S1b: 1.0 A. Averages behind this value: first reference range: 2.32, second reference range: 2.26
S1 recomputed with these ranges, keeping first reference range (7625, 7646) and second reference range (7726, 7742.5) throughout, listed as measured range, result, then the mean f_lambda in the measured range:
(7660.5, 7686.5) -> -0.42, 2.18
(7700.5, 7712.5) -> 0.07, 2.15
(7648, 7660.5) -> -1.05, 2.32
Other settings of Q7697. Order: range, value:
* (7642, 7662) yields 2.528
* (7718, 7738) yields 2.66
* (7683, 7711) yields 2.531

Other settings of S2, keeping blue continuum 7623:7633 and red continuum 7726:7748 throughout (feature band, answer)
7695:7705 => 0.1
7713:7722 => -0.5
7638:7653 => -0.1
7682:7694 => 0.2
